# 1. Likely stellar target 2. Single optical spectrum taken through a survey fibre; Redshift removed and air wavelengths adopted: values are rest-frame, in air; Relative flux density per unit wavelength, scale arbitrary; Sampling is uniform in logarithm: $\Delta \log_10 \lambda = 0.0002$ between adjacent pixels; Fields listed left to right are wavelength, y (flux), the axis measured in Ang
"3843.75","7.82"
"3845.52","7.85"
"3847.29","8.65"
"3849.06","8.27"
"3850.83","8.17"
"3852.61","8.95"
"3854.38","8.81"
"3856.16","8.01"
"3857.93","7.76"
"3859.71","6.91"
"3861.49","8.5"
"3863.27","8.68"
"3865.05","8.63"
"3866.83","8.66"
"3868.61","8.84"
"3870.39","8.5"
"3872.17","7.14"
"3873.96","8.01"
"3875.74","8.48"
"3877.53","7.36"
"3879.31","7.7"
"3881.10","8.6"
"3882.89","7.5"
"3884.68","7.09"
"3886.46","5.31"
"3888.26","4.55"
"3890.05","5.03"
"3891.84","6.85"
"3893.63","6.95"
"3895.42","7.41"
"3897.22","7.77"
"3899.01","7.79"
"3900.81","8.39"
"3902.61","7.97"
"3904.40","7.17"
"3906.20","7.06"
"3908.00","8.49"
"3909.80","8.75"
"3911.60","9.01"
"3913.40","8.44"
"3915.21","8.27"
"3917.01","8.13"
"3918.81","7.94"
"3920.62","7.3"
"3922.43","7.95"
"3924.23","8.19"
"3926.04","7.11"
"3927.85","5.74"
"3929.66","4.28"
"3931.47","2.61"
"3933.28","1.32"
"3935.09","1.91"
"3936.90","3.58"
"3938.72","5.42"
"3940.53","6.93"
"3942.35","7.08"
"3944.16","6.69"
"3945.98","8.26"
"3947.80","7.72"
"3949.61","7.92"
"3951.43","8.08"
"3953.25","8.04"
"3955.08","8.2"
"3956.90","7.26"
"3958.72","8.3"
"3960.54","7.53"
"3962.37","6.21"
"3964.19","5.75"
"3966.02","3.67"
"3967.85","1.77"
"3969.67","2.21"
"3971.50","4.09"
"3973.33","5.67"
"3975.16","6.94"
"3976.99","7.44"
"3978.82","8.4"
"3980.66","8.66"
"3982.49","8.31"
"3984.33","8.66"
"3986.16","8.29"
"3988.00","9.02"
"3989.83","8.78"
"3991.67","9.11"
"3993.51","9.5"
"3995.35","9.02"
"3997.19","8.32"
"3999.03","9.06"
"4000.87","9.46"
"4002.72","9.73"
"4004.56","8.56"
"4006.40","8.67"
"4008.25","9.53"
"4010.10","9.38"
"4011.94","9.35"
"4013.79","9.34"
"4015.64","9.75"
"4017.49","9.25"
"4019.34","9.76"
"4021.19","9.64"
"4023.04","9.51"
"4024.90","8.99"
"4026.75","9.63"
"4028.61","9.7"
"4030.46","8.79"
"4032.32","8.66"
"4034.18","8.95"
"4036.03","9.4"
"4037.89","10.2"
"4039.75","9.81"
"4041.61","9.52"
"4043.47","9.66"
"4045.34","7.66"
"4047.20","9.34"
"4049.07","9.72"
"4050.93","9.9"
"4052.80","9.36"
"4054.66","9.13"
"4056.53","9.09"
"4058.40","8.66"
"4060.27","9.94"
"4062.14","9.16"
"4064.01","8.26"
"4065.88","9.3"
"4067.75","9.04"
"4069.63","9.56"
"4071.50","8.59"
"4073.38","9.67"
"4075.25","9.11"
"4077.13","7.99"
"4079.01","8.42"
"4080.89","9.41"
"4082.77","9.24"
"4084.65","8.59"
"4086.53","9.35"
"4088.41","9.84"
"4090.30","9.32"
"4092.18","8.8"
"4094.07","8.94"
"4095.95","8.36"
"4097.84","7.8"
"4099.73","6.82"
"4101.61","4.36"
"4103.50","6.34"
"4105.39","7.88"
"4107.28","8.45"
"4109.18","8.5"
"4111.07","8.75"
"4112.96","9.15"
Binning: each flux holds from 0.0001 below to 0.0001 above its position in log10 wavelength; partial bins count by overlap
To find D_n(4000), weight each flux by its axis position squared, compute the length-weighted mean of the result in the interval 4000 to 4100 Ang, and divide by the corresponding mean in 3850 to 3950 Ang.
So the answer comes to 1.37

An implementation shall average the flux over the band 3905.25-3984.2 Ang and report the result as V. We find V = 6.59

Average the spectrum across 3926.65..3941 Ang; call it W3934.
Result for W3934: 3.95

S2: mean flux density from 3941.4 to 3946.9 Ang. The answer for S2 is 7.34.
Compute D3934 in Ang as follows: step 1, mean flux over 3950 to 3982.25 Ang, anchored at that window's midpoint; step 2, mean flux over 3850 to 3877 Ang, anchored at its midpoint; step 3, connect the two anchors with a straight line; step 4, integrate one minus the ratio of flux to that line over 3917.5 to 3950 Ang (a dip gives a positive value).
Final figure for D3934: 4.7 Ang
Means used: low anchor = 8.26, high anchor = 6.43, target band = 5.99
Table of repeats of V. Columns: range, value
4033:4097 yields 9.15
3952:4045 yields 8.27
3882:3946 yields 6.65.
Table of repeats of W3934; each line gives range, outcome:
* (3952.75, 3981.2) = 6.2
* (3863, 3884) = 8.15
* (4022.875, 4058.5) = 9.29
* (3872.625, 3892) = 6.96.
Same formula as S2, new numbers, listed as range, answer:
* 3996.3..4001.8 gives 8.94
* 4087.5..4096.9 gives 9.04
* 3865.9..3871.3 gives 8.67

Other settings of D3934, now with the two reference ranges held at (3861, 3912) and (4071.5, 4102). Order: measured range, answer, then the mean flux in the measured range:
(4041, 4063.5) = -2.2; 9.24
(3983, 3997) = -1.3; 8.86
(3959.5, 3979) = 6.6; 5.33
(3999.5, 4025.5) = -3.5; 9.35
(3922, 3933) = 3.1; 5.63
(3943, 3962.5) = 0.6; 7.71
